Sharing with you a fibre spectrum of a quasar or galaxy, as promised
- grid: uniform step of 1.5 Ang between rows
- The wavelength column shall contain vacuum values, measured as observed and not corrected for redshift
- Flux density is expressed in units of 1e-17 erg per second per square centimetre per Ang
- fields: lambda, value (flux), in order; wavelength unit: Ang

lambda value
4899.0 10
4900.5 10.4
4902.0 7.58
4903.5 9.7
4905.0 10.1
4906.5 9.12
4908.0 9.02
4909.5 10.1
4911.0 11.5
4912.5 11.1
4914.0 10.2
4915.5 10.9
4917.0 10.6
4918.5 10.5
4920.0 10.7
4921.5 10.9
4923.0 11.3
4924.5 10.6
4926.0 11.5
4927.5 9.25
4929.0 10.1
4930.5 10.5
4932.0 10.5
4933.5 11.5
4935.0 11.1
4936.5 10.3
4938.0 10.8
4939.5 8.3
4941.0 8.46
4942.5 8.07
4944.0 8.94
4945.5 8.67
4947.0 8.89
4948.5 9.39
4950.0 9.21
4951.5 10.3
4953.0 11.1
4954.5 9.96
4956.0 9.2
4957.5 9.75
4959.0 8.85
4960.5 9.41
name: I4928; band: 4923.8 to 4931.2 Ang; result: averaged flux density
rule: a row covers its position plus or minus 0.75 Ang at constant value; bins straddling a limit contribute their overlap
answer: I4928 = 10.4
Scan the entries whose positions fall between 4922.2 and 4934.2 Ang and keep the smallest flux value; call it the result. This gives 9.25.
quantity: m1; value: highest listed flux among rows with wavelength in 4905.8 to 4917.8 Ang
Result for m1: 11.5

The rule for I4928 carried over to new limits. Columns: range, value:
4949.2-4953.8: 10.2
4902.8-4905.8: 9.89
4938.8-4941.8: 8.38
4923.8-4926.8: 11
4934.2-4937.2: 10.7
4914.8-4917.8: 10.7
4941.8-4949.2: 8.79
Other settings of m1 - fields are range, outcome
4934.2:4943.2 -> 11.1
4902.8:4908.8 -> 10.1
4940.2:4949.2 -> 9.39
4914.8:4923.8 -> 11.3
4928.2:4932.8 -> 10.5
